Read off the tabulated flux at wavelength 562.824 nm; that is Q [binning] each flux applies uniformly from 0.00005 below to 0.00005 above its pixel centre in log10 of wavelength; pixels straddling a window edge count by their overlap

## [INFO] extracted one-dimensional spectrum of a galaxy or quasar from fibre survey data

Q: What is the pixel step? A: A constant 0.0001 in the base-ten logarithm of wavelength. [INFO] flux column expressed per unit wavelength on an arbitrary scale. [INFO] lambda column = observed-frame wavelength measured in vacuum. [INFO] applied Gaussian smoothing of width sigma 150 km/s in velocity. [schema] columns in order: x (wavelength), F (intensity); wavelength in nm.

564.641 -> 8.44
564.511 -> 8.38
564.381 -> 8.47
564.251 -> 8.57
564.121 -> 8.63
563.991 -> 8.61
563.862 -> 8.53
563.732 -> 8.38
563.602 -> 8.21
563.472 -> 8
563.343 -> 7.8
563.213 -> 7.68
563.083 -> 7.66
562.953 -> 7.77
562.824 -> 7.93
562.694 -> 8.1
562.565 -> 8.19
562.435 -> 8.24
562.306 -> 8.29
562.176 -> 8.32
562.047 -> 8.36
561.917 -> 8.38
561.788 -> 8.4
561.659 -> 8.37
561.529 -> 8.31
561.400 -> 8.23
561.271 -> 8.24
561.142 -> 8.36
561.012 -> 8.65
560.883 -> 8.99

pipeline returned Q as 7.93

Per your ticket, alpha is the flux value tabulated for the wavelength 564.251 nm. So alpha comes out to 8.57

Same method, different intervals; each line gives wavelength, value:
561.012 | 8.65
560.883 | 8.99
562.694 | 8.1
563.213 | 7.68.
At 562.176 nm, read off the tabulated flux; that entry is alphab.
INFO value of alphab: 8.32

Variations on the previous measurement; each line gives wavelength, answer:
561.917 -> 8.38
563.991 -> 8.61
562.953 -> 7.77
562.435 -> 8.24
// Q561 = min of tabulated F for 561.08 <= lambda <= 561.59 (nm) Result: 8.23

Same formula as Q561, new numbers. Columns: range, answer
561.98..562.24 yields 8.32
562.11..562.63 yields 8.19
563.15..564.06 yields 7.68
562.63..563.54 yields 7.66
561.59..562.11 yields 8.36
